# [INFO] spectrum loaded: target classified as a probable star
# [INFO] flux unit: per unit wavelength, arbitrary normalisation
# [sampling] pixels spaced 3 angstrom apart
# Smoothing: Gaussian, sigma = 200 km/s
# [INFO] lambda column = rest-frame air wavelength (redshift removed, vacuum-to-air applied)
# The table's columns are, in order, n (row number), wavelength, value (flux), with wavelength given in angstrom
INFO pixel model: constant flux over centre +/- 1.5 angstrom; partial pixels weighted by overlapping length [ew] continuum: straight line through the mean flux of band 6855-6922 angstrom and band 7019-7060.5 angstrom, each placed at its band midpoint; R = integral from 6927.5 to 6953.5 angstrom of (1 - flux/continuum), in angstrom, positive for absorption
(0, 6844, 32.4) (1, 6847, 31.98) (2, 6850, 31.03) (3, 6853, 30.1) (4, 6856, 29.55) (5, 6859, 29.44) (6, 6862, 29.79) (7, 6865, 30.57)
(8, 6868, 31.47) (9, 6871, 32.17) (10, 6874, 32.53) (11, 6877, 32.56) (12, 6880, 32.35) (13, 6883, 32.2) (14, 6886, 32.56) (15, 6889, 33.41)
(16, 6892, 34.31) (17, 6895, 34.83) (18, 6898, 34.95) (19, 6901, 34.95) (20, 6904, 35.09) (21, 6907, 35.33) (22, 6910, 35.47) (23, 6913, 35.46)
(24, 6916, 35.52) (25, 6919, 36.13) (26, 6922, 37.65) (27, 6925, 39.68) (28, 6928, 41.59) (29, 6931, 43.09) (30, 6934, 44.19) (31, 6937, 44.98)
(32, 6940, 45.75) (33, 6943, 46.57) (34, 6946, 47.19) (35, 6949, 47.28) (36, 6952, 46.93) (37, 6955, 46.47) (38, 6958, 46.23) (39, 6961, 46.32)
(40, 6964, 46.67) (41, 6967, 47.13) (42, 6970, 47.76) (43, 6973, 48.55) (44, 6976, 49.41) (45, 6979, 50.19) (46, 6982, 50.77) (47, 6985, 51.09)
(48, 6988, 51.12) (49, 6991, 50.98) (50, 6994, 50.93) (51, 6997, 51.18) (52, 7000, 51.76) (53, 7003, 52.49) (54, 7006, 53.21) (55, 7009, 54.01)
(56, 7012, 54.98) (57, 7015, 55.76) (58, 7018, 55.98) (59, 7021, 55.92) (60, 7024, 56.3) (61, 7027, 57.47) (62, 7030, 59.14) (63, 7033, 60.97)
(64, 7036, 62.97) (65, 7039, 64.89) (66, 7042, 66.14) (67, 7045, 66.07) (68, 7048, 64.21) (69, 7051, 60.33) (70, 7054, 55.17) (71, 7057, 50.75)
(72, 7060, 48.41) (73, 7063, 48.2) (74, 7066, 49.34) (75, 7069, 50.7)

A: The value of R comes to -1.9 angstrom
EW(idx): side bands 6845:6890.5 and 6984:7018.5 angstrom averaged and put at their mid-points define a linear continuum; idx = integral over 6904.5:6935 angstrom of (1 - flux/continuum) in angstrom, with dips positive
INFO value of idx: 1.2 angstrom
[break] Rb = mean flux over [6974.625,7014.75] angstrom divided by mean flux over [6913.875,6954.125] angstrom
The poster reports 1.2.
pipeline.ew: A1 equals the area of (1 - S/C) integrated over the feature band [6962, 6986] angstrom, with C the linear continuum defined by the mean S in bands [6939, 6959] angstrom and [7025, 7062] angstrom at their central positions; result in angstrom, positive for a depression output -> 0.6 angstrom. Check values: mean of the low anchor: 46.7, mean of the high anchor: 59.5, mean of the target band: 48.8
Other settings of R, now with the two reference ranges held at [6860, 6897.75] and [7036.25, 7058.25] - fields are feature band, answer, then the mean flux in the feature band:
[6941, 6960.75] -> -0.87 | 46.7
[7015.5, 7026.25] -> 0.12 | 56.1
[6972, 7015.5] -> 0.34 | 51.7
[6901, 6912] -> 0.56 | 35.3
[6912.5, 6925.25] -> 0.84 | 36.7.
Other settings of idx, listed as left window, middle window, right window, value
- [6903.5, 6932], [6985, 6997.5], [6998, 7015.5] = -0.1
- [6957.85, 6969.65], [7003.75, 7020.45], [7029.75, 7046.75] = 0.9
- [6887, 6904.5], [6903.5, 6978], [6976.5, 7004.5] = -1.3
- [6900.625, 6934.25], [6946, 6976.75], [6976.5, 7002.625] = -1.0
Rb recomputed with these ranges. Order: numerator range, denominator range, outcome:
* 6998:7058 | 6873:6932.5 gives 1.63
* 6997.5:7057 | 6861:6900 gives 1.78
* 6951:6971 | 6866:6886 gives 1.45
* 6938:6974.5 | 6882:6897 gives 1.40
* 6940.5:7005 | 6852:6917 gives 1.48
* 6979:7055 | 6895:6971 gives 1.35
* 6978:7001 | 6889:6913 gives 1.46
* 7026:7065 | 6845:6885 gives 1.88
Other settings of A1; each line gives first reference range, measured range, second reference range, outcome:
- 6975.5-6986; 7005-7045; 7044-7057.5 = -1.6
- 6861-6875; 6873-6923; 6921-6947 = 3.2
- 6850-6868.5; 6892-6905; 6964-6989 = 0.6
